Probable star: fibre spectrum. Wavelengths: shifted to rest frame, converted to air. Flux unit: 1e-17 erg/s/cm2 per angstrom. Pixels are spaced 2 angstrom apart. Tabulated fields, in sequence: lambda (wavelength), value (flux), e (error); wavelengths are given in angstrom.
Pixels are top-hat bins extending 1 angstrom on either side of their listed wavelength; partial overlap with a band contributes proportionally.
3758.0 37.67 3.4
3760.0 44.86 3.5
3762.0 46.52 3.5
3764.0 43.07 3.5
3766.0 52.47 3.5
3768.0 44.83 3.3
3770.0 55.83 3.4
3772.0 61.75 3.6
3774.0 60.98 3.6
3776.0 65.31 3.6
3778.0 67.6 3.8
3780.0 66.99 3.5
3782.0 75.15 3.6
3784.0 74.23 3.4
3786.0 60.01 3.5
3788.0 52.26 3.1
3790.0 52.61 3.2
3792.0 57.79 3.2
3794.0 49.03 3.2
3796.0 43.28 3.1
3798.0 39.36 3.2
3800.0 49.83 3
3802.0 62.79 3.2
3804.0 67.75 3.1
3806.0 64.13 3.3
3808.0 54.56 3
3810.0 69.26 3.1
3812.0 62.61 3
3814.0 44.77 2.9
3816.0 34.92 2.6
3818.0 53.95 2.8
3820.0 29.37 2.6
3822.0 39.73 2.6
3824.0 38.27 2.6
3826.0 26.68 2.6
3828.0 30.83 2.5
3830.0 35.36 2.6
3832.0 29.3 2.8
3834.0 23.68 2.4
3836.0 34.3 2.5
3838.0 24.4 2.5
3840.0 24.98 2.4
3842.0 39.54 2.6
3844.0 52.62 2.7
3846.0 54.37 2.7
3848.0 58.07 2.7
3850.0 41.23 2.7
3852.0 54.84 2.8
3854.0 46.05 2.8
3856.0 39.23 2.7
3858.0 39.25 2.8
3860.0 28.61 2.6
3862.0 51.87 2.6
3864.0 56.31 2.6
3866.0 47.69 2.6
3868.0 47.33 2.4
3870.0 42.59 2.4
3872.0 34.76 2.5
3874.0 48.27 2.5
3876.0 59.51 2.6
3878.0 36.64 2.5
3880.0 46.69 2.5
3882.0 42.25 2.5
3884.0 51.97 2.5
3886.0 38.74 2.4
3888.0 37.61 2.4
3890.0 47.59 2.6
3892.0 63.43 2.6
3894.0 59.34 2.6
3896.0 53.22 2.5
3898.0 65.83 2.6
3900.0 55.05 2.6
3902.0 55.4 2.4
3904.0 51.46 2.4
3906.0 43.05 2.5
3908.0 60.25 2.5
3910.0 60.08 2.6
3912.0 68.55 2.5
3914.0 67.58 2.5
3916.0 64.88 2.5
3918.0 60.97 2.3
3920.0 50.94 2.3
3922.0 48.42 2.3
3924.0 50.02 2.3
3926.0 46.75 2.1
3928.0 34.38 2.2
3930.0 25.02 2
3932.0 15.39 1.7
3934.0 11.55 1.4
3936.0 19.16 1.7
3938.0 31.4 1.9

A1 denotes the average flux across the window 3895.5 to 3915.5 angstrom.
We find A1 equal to 58.3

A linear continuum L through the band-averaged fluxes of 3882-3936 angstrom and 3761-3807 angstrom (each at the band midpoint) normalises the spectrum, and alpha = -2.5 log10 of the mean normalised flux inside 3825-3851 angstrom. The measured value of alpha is 0.41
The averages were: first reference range 57.1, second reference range 48.8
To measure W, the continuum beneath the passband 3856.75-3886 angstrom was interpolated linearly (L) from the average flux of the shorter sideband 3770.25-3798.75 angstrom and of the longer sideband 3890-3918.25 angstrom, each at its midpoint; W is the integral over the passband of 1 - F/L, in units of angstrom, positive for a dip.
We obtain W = 6.9 angstrom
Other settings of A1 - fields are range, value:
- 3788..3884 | 45.1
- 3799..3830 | 48.2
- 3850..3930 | 49.8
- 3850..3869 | 45.5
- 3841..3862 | 45.7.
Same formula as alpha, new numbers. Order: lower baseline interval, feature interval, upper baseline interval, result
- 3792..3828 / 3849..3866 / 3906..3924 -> 0.185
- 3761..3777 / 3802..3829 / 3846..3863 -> 0.032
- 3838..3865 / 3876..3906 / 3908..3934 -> -0.084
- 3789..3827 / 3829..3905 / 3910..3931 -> 0.129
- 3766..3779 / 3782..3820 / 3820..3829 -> -0.228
